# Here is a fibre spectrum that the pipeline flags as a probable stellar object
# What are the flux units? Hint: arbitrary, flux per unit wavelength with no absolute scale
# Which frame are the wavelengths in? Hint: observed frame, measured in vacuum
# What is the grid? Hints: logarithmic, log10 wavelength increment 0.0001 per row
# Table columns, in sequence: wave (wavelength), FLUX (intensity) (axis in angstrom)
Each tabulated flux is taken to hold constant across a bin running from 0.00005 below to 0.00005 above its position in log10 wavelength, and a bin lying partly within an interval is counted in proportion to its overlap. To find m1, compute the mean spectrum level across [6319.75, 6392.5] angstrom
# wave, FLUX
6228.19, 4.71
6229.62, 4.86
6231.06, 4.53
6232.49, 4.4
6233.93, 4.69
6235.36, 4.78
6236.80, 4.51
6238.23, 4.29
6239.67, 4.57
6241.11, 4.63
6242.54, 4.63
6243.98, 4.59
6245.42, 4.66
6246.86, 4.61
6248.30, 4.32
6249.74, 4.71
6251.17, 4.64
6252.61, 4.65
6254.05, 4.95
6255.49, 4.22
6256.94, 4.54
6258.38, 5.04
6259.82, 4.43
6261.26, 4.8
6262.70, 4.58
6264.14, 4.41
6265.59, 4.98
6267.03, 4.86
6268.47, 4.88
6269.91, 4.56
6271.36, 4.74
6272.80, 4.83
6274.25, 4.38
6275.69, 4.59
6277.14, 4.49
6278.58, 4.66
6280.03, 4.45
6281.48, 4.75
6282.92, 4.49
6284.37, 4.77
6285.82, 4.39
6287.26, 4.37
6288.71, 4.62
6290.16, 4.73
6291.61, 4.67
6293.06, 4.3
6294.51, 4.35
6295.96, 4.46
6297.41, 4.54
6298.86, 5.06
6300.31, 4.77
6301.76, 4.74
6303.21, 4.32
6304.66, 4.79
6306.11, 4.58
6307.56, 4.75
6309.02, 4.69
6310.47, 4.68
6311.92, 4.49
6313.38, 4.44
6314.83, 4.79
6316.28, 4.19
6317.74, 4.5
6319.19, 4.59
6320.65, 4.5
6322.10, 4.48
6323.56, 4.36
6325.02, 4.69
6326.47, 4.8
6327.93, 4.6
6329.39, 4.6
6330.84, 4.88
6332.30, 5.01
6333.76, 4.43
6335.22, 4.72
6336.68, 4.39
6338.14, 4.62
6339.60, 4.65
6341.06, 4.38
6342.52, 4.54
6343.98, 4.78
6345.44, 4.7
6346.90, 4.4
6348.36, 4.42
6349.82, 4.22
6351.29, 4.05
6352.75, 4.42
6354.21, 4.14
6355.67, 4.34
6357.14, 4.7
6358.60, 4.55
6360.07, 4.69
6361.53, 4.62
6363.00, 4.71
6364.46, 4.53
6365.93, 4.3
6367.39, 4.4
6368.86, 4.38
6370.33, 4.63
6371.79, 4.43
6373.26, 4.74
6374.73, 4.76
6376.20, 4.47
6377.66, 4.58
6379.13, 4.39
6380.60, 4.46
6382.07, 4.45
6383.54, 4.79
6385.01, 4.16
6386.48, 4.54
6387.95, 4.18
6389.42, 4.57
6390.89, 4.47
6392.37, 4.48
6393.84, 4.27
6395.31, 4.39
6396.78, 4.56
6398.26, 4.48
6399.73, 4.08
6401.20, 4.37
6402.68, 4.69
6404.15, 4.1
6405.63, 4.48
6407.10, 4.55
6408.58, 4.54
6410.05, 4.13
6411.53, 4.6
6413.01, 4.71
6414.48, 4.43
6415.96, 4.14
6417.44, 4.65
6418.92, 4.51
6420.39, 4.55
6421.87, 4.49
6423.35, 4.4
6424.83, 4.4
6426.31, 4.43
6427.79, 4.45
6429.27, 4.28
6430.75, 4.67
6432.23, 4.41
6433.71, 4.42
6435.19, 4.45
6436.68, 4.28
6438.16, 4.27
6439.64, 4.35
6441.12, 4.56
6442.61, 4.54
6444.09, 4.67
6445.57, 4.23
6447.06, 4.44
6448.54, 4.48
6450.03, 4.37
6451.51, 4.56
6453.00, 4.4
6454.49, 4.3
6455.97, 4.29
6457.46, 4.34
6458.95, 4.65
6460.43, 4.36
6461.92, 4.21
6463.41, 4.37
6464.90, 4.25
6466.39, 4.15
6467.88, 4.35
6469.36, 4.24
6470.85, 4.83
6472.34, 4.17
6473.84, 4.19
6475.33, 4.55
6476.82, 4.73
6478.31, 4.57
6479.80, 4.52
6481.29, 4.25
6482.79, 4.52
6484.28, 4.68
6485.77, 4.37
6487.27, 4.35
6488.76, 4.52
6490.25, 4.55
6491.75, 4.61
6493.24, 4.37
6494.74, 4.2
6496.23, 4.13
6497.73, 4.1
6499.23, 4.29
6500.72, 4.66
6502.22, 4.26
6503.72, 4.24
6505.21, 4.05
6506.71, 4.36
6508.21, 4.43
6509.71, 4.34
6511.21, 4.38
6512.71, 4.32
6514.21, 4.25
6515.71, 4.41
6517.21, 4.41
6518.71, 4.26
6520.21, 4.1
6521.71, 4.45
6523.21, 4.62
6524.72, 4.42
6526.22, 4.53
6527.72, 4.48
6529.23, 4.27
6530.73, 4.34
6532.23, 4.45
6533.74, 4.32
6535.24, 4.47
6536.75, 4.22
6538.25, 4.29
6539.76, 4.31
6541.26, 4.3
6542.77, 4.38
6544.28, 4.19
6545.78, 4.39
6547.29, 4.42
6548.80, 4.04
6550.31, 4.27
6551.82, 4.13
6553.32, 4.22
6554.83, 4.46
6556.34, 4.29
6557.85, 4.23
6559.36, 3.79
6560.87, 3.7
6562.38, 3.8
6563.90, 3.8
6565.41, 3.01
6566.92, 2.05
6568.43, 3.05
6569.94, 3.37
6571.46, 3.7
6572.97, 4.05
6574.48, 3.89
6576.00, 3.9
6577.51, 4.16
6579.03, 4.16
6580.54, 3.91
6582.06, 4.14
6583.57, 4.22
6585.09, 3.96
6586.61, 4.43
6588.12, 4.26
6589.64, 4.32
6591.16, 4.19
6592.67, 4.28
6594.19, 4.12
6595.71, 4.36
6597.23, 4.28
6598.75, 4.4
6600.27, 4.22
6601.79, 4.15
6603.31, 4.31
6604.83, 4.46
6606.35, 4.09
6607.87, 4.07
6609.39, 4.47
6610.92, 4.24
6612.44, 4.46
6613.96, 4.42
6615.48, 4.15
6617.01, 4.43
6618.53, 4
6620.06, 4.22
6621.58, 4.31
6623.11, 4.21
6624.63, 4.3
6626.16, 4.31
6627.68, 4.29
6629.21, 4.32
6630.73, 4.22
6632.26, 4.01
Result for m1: 4.52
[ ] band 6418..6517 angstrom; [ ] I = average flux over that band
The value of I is 4.4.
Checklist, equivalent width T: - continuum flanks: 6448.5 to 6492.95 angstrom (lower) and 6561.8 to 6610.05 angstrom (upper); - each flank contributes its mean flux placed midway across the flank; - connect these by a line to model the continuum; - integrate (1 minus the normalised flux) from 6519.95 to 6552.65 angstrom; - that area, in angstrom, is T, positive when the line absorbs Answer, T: -1.3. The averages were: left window 4.42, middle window 4.34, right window 3.99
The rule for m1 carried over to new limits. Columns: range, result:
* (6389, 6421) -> 4.44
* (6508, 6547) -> 4.36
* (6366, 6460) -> 4.45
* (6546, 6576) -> 3.82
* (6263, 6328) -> 4.6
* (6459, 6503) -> 4.4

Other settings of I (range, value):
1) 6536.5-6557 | 4.28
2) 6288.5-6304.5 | 4.6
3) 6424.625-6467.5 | 4.4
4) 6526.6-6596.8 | 4.07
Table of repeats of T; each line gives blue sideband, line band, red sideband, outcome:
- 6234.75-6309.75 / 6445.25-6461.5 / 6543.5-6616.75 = -0.4 angstrom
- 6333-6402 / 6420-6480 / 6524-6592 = -1.6 angstrom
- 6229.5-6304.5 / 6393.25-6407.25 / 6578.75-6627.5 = 0.2 angstrom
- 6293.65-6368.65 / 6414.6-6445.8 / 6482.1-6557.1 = 0.0 angstrom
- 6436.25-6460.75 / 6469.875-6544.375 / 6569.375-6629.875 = -0.9 angstrom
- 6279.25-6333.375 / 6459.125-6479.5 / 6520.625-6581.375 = -0.7 angstrom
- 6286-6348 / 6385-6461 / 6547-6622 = -0.8 angstrom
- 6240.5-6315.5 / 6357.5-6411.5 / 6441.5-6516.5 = 0.3 angstrom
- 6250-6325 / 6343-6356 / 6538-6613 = 0.3 angstrom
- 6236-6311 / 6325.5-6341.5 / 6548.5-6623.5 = -0.5 angstrom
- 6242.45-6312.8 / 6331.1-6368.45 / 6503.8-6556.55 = 0.2 angstrom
